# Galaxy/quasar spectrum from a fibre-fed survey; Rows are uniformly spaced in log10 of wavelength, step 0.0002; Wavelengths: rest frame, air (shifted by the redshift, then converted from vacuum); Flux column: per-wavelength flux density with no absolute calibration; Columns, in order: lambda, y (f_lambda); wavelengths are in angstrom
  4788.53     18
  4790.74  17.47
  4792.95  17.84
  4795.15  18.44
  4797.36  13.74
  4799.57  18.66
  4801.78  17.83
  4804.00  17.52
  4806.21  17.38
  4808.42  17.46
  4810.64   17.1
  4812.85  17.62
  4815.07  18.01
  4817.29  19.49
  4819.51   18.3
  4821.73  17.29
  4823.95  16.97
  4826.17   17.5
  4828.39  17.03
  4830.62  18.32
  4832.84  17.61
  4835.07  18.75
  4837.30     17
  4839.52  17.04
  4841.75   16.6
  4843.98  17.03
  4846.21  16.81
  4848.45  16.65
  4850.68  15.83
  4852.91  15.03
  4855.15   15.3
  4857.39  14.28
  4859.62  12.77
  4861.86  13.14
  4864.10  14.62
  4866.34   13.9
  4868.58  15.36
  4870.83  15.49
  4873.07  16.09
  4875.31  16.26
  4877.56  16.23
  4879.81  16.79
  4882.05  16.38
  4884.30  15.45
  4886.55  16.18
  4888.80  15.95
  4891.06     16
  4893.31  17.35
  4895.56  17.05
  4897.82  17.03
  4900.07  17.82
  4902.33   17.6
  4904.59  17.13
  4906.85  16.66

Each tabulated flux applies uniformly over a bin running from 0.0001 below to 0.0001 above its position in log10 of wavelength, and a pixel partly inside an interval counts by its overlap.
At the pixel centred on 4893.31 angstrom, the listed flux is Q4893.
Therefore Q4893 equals 17.35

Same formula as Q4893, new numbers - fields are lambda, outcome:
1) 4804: 17.52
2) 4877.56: 16.23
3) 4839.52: 17.04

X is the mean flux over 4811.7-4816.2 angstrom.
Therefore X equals 17.8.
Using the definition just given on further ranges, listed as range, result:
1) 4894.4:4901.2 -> 17.3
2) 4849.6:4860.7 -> 14.6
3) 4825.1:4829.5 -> 17.3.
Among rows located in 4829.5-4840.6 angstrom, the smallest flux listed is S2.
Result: 17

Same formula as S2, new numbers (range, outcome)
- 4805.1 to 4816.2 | 17.1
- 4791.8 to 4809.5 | 13.74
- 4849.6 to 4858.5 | 14.28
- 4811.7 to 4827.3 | 16.97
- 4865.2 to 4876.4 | 13.9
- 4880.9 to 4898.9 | 15.45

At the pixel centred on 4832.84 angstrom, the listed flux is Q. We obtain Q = 17.61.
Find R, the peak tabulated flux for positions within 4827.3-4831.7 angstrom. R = 18.32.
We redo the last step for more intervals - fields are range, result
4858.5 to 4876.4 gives 16.26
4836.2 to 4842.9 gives 17.04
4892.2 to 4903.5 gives 17.82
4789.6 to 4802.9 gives 18.66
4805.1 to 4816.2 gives 18.01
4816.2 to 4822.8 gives 19.49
